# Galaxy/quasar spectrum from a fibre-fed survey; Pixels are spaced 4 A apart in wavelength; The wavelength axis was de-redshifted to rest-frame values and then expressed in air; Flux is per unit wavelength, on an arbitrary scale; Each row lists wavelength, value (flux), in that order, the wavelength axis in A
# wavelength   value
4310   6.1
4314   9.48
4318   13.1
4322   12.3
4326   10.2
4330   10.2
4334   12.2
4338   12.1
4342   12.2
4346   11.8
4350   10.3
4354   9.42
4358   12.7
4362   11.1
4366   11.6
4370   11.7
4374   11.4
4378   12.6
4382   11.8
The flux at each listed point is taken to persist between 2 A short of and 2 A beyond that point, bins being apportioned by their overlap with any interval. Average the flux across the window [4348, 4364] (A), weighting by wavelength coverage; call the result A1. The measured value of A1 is 10.9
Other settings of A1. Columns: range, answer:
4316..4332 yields 11.4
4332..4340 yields 12.1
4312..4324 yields 11.6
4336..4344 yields 12.1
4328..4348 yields 11.7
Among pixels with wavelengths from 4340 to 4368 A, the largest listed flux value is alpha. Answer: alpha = 12.7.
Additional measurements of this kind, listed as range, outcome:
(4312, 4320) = 13.1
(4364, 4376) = 11.7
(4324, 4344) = 12.2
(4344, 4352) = 11.8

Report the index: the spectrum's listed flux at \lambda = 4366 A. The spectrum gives 11.6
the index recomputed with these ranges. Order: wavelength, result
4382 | 11.8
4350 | 10.3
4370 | 11.7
